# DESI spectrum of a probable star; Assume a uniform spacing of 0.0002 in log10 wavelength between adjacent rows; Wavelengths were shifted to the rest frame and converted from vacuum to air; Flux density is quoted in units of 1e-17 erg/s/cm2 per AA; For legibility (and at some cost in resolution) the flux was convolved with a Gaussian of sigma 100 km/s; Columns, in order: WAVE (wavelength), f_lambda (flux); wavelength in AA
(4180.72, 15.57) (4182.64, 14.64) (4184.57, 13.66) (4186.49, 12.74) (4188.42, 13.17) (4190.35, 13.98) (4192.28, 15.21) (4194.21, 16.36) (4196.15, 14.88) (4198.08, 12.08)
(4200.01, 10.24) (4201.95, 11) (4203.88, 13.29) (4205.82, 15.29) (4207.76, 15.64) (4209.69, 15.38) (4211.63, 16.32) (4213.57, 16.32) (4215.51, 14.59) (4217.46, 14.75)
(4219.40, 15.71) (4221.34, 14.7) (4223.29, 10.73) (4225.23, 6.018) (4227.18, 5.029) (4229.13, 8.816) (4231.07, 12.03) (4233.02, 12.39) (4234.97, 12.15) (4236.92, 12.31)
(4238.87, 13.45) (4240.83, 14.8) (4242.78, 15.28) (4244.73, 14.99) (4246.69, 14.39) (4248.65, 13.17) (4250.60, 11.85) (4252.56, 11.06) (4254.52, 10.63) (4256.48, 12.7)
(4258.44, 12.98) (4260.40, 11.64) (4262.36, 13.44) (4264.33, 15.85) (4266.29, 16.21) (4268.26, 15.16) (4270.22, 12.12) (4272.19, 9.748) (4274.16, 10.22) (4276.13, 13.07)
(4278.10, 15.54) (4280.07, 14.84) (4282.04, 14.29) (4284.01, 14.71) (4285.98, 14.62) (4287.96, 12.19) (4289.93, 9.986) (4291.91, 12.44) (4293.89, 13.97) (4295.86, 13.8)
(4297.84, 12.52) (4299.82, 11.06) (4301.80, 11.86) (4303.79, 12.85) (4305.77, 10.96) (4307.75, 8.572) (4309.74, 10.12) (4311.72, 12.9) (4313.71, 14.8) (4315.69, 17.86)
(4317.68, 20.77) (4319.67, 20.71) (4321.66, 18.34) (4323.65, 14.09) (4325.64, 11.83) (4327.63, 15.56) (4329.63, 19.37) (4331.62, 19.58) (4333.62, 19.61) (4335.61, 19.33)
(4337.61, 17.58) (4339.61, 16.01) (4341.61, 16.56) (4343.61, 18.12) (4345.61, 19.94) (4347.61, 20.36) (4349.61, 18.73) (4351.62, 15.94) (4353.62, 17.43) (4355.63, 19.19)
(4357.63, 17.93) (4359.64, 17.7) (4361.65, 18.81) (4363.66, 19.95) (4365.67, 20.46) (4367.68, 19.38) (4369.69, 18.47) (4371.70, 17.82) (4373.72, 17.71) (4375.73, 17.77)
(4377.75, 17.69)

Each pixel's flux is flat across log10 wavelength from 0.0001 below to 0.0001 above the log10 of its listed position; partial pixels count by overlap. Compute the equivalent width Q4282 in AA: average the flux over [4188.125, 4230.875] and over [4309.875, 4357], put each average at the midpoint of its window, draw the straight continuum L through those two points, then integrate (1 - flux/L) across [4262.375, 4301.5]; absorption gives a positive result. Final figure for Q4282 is 5.9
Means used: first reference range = 13.1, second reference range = 17.5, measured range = 13.3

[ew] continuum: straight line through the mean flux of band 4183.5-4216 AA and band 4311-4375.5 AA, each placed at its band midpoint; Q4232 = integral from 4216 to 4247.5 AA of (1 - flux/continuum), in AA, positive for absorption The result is 5.5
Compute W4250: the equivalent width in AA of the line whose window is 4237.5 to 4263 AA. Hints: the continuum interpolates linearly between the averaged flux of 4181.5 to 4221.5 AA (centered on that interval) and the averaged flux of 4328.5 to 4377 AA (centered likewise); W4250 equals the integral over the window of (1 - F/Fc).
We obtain 4.1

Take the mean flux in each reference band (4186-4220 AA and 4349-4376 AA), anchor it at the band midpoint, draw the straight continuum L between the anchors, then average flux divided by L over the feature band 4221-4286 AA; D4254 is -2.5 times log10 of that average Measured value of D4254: 0.23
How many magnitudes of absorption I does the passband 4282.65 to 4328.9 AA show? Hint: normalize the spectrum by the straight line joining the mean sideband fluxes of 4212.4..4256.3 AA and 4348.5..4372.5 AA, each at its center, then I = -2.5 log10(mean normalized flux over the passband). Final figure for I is 0.16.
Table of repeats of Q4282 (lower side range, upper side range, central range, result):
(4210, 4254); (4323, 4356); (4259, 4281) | 1.6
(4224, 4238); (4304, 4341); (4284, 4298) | 0.9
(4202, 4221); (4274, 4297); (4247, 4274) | 2.3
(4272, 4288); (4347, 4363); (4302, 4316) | 2.8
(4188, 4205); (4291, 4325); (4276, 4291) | 0.2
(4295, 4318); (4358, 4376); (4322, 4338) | -2.0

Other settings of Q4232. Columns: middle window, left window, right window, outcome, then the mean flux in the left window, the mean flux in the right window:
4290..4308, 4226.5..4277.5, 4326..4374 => 3.8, 12.6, 18.3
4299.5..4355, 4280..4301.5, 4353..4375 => -1.0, 13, 18.6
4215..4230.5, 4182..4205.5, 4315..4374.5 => 3.4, 13.5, 18.2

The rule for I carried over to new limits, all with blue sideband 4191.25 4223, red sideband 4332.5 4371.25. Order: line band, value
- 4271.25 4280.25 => 0.292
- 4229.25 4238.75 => 0.251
